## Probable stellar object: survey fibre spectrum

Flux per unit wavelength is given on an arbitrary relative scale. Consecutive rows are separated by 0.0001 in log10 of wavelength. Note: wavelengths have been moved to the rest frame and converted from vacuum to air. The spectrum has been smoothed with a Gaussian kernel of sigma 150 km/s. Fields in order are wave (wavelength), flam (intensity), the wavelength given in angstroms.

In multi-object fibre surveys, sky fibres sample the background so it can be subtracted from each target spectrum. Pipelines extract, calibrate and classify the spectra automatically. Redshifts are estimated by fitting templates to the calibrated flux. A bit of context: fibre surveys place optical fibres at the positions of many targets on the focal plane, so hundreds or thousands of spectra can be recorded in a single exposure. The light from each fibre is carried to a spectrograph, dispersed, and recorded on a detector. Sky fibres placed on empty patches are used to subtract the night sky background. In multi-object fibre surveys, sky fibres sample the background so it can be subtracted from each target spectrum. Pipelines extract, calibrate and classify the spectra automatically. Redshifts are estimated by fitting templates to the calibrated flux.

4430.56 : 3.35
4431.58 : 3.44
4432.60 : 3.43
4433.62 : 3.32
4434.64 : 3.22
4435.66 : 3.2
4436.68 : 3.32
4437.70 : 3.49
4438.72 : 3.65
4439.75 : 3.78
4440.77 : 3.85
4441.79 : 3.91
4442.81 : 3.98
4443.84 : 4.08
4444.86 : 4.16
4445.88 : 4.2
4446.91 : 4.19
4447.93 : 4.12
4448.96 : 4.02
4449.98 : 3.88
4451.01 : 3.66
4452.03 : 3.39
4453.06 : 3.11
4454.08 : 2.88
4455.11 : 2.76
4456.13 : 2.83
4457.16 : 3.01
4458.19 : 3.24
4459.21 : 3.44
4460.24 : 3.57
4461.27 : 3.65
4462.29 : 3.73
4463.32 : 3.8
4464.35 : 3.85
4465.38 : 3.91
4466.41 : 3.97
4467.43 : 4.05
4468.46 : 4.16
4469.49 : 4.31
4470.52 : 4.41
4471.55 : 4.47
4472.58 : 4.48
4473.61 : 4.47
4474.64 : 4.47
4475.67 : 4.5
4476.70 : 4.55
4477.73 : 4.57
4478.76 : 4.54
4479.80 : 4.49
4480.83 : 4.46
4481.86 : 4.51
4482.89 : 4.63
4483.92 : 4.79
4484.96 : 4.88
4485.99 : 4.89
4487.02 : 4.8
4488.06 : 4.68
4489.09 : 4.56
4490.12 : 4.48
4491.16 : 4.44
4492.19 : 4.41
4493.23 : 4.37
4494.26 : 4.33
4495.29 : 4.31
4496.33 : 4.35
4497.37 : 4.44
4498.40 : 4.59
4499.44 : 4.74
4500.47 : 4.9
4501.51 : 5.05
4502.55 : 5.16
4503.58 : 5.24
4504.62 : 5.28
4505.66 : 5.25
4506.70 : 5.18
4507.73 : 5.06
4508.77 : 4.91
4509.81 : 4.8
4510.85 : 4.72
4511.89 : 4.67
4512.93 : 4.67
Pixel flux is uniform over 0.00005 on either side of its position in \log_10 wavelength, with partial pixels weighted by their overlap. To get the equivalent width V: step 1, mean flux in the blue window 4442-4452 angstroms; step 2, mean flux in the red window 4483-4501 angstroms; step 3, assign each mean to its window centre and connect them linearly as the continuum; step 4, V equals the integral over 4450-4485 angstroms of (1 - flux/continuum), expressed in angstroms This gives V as 2.5 angstroms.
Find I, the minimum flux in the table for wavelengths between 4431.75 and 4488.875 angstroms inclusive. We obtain 2.76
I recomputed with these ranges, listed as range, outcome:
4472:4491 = 4.46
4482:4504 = 4.31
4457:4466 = 3.01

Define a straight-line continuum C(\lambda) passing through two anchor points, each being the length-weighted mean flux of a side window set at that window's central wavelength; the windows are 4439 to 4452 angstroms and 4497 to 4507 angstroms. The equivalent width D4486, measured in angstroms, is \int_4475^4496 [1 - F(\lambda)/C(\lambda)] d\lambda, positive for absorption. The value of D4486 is 0.6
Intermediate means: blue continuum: 3.96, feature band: 4.56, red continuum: 4.99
